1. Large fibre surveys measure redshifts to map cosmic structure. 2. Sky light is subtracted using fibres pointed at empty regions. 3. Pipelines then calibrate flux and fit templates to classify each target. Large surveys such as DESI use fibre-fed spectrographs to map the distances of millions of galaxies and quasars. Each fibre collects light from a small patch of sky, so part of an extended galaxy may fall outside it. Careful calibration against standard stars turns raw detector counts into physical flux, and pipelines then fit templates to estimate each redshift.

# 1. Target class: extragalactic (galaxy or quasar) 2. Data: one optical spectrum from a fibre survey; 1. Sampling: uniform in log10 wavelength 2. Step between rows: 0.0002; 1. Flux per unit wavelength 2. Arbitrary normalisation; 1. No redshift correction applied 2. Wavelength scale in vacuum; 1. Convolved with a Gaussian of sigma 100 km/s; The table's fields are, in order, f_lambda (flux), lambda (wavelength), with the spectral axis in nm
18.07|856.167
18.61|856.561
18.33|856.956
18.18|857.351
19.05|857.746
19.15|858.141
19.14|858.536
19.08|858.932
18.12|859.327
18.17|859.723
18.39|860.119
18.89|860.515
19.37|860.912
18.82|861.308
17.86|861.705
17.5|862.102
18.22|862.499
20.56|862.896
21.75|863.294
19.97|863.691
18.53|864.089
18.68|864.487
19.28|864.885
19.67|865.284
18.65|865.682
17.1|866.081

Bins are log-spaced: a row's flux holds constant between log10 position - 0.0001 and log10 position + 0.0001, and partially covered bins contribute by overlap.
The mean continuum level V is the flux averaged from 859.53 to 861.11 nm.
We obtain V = 18.7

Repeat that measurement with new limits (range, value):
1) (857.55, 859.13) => 19.1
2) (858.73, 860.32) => 18.4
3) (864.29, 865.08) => 19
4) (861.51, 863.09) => 18.5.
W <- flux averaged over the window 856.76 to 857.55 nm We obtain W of 18.2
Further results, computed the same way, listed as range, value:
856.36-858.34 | 18.7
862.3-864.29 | 19.8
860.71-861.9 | 18.7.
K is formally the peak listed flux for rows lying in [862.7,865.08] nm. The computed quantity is 21.75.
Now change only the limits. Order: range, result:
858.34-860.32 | 19.14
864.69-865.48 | 19.67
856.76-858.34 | 19.15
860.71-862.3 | 19.37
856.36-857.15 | 18.61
